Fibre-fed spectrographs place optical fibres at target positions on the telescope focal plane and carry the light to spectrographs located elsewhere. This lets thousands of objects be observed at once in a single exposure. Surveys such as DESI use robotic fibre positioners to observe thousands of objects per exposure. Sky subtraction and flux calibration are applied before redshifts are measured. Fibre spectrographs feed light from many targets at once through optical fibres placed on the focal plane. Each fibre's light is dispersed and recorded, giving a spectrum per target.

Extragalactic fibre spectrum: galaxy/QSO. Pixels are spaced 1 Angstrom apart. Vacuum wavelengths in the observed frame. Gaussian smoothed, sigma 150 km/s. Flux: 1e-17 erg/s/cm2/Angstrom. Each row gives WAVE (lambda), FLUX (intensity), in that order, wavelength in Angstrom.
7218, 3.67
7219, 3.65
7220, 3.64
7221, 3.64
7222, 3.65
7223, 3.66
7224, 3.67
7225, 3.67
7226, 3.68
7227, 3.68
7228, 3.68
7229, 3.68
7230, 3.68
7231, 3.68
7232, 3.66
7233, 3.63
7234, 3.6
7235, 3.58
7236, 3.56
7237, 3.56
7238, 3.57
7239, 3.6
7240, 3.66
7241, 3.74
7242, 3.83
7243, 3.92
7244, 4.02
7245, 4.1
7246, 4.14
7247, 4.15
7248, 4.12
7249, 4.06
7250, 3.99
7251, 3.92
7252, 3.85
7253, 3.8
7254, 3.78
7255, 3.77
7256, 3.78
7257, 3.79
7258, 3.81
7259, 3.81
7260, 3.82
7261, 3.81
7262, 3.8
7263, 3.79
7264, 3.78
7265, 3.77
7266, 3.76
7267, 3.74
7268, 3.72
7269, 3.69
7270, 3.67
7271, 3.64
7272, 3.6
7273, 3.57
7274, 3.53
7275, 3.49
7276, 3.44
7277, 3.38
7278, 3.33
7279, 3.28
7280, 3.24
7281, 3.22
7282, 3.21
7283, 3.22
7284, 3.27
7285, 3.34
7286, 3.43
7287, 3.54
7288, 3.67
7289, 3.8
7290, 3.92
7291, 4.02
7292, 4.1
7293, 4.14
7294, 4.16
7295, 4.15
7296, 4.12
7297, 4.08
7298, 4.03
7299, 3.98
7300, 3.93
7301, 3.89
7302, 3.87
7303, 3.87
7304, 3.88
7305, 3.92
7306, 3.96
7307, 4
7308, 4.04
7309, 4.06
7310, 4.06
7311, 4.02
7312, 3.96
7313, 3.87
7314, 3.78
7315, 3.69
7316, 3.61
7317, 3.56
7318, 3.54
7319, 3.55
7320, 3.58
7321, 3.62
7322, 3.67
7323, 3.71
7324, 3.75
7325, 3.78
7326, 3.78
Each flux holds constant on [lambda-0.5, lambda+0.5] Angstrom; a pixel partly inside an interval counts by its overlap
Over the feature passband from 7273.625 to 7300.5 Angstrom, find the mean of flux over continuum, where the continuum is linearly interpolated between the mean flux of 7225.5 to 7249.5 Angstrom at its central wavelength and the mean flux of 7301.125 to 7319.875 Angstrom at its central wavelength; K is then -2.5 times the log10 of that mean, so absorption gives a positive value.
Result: 0.04 mag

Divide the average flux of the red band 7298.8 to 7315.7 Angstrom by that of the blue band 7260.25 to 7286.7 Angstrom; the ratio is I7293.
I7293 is 1.1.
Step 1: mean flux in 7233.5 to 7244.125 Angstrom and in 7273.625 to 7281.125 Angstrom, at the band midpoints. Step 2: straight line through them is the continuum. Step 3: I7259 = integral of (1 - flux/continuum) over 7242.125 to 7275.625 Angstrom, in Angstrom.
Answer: -2.8 Angstrom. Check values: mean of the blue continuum 3.68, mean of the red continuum 3.37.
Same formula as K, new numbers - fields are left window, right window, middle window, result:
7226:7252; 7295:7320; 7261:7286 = 0.093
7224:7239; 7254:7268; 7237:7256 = -0.048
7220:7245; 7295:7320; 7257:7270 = -0.001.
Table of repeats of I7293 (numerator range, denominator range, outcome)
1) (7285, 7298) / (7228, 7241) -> 1.08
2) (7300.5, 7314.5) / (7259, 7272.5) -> 1.05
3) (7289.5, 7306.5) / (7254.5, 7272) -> 1.06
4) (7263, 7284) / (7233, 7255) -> 0.92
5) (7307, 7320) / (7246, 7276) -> 1.01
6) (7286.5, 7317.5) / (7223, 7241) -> 1.08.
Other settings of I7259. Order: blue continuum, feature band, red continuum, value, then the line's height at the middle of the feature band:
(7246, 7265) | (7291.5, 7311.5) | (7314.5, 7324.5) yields -1.7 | 3.7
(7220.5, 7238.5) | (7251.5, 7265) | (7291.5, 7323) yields -0.2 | 3.73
